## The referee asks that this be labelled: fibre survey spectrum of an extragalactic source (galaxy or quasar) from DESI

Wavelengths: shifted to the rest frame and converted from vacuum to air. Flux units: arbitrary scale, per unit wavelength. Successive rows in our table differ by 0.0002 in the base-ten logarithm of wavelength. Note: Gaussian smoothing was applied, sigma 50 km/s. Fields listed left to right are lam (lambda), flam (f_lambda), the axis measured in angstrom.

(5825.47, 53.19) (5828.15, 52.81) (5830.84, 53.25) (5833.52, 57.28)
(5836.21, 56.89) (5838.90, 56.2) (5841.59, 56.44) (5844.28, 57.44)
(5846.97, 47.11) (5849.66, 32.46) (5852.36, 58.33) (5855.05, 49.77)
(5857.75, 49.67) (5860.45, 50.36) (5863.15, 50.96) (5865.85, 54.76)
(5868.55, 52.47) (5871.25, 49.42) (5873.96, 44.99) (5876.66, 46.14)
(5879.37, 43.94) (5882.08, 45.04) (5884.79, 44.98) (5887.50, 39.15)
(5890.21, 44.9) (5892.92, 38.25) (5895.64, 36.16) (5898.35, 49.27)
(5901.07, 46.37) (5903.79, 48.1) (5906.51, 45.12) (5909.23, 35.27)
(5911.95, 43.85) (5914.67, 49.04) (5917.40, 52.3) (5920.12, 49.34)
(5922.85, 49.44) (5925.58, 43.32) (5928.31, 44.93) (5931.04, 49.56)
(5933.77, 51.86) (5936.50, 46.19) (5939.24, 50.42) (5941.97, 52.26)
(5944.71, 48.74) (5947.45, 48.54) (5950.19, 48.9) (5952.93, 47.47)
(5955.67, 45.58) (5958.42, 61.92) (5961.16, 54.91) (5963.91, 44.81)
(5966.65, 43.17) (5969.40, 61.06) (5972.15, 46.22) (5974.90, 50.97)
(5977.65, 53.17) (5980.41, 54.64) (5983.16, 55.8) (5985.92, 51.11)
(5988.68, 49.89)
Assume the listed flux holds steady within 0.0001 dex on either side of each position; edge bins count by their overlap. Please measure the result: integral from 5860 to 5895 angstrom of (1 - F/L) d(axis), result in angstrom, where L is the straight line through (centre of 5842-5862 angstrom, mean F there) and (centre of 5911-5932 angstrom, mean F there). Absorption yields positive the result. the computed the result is 2.0 angstrom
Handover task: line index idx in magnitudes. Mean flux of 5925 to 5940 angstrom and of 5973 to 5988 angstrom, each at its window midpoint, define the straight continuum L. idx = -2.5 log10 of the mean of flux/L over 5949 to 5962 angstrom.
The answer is -0.031 mag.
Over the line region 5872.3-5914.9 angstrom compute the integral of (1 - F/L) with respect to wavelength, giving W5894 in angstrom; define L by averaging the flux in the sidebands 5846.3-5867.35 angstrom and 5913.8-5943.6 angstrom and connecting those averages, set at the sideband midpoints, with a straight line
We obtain 4.7 angstrom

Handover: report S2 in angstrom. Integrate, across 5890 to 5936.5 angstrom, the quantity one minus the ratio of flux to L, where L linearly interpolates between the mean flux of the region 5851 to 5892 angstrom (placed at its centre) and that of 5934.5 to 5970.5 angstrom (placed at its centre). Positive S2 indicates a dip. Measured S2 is 3.3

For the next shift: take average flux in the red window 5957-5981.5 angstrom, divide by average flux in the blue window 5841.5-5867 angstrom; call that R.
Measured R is 1.0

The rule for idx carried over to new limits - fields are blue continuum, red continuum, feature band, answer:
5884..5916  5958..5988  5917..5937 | -0.04 mag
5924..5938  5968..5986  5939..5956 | 0.01 mag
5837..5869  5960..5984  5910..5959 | 0.06 mag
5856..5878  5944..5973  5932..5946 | 0.01 mag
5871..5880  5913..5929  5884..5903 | 0.10 mag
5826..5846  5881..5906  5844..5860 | 0.08 mag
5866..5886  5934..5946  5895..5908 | 0.06 mag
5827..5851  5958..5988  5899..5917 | 0.16 mag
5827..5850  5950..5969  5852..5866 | 0.02 mag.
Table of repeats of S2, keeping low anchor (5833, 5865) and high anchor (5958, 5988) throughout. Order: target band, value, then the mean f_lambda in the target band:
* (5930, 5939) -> 0.5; 49.3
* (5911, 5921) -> 0.6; 48.8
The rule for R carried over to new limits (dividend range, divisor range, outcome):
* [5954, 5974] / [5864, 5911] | 1.13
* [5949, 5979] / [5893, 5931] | 1.12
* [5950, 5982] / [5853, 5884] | 1.04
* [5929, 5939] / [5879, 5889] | 1.13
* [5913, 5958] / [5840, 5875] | 0.97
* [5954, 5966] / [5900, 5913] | 1.17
